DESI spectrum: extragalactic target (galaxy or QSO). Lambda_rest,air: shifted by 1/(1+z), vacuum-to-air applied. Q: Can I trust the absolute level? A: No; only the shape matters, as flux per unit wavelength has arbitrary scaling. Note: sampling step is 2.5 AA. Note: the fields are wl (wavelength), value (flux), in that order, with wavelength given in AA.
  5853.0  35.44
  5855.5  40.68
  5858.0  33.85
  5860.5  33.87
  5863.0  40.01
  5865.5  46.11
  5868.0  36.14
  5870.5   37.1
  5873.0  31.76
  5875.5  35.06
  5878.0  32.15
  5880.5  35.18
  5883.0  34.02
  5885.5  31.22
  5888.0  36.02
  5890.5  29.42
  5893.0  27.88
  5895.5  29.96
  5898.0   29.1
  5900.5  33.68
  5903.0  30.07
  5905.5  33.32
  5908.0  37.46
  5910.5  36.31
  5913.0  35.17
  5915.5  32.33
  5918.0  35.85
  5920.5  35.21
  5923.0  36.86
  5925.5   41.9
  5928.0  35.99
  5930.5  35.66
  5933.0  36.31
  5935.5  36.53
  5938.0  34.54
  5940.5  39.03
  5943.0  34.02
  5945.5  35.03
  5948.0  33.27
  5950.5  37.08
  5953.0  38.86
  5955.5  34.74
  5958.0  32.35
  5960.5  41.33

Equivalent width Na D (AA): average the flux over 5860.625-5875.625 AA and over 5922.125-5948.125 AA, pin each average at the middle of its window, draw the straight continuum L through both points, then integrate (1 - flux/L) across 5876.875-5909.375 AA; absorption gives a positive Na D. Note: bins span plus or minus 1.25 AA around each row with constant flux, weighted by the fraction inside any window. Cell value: 4.3 AA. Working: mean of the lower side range 37.6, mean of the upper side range 36.4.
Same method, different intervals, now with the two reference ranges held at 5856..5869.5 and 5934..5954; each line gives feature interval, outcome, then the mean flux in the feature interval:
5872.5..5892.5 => 2.5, 33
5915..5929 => 0.0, 36.6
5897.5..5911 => 1.3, 33.4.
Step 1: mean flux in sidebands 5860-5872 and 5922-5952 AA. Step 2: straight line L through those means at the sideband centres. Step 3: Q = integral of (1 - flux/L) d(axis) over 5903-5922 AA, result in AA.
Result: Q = 1.2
